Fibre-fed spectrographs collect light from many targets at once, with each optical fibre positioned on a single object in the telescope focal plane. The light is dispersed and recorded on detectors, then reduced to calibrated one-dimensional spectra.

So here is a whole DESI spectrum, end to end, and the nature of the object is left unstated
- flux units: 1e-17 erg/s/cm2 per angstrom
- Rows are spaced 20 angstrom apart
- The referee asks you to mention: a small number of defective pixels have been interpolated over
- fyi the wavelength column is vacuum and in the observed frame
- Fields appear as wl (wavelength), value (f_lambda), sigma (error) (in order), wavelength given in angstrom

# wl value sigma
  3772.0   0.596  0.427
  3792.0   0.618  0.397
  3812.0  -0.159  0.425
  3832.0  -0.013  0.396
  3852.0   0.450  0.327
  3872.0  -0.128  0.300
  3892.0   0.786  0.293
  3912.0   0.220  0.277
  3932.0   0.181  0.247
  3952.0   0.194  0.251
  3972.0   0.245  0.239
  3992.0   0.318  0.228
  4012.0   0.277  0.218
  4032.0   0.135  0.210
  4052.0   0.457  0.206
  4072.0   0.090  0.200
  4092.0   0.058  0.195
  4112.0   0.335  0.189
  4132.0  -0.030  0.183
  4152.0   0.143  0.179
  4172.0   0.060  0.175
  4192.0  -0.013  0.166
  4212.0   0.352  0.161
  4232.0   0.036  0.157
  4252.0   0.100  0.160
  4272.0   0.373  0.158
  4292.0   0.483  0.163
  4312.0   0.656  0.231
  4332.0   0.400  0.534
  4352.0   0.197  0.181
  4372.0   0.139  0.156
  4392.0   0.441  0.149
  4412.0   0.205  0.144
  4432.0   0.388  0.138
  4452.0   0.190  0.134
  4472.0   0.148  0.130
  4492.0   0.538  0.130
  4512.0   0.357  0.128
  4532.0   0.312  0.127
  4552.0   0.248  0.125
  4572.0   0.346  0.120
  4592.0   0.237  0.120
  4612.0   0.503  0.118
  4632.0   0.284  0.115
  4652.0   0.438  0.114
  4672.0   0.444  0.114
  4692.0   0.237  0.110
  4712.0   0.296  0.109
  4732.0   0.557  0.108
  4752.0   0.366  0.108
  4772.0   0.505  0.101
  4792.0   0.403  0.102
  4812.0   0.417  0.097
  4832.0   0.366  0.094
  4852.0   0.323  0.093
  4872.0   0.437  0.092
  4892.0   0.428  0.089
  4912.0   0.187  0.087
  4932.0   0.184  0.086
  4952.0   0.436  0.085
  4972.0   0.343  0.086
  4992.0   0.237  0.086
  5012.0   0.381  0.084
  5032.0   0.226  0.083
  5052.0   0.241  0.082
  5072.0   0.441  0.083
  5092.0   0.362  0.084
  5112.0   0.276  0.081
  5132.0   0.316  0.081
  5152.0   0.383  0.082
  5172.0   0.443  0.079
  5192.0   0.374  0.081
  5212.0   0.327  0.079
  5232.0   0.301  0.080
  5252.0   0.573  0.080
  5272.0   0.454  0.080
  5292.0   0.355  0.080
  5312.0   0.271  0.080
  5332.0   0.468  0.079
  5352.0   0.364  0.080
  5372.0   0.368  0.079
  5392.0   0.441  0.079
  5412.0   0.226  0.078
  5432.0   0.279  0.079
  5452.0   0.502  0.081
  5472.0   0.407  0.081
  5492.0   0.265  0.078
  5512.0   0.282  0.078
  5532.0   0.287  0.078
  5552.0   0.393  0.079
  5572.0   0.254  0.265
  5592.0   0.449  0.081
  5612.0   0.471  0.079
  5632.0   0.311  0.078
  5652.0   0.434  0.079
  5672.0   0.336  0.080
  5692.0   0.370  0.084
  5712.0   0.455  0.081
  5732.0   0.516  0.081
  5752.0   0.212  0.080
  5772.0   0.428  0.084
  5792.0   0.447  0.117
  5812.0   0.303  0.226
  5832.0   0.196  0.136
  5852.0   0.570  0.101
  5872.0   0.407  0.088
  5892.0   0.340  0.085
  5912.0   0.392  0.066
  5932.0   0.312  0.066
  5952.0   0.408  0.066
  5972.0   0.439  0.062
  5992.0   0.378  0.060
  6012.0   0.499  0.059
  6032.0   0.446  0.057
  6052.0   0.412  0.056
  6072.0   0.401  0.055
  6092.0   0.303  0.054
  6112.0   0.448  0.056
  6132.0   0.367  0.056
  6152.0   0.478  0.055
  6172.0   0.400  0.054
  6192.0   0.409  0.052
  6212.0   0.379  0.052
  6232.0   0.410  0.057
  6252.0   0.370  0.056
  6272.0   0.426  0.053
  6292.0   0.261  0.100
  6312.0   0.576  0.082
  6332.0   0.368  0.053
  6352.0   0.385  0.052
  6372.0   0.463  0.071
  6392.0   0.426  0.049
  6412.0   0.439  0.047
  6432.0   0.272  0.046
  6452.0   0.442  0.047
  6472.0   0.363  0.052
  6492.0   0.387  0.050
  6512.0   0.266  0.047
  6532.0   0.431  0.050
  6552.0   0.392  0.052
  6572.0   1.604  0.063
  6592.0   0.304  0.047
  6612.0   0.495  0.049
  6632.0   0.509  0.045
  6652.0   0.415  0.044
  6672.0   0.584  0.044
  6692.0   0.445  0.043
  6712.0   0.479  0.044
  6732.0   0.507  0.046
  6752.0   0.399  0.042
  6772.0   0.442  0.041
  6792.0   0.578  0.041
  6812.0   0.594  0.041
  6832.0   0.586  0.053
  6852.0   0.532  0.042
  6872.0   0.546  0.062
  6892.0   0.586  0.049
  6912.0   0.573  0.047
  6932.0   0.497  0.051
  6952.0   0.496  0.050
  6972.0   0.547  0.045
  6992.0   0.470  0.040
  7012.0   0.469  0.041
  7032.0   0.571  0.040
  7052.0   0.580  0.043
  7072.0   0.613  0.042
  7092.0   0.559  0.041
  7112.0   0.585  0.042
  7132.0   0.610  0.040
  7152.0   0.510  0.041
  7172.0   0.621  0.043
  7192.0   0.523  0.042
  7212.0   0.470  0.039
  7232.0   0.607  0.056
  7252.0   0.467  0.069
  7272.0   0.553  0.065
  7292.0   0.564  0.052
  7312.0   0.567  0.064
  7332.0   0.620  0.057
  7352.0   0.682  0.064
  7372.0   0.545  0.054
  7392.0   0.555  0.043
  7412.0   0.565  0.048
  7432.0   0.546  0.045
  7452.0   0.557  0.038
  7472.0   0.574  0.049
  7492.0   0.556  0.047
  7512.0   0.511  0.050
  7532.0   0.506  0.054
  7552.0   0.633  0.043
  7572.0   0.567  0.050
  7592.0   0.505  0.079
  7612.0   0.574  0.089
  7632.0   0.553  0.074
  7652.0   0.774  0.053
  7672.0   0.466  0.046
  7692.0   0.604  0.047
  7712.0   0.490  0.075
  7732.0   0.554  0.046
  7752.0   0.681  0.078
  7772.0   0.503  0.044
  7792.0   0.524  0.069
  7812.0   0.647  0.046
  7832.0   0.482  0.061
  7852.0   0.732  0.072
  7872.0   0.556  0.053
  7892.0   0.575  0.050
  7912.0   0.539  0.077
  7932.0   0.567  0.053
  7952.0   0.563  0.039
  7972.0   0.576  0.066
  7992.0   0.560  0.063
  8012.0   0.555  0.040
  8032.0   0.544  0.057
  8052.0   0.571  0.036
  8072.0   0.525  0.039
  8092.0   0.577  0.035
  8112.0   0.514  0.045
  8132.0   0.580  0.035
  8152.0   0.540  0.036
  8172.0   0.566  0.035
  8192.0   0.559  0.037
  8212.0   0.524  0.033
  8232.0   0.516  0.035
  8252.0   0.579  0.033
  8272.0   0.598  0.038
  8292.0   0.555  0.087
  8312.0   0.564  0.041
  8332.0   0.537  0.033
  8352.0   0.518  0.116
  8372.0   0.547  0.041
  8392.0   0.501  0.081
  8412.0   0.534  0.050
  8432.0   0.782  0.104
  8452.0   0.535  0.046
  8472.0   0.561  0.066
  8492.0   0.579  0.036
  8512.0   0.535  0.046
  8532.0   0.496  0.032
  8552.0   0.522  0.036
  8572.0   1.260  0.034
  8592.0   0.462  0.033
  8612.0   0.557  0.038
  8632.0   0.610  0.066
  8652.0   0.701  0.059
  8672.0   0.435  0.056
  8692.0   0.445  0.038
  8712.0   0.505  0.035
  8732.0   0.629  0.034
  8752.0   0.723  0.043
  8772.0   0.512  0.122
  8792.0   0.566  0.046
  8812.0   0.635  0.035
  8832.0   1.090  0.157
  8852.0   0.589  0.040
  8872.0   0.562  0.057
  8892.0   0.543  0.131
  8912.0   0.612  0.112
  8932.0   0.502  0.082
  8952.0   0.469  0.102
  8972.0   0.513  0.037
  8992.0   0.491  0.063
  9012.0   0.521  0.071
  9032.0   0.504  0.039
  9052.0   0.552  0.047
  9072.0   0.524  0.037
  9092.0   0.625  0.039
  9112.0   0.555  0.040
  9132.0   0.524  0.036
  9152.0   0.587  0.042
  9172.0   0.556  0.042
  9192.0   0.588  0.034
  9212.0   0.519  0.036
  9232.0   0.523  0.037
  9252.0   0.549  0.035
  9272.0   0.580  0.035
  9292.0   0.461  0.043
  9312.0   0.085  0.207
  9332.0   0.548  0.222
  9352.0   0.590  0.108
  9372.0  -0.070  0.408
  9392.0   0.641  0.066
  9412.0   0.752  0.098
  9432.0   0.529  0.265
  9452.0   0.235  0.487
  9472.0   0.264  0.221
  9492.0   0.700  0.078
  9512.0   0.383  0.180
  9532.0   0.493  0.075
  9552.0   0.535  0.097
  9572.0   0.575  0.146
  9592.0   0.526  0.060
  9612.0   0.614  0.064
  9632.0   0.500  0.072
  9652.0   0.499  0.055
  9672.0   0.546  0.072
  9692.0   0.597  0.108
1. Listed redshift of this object 0.763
